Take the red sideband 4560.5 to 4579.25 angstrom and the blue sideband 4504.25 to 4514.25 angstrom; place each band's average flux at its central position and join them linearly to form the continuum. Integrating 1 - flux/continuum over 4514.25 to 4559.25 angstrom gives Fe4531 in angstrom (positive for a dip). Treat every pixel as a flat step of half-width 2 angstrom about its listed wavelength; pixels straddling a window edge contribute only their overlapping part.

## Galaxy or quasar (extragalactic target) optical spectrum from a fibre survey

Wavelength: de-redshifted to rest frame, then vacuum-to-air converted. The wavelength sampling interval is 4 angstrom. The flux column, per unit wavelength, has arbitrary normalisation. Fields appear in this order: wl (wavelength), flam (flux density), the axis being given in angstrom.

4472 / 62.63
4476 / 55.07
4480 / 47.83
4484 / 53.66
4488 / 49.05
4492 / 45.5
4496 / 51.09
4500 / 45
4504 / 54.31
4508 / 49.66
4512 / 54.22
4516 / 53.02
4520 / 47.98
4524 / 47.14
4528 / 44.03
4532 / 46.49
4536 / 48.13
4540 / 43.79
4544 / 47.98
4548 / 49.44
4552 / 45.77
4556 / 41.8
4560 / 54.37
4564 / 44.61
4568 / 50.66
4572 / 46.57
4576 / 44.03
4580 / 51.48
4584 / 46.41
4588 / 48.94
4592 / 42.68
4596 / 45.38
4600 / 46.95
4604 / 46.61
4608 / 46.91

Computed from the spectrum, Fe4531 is 2.8 angstrom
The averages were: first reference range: 52.4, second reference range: 47.4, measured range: 47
